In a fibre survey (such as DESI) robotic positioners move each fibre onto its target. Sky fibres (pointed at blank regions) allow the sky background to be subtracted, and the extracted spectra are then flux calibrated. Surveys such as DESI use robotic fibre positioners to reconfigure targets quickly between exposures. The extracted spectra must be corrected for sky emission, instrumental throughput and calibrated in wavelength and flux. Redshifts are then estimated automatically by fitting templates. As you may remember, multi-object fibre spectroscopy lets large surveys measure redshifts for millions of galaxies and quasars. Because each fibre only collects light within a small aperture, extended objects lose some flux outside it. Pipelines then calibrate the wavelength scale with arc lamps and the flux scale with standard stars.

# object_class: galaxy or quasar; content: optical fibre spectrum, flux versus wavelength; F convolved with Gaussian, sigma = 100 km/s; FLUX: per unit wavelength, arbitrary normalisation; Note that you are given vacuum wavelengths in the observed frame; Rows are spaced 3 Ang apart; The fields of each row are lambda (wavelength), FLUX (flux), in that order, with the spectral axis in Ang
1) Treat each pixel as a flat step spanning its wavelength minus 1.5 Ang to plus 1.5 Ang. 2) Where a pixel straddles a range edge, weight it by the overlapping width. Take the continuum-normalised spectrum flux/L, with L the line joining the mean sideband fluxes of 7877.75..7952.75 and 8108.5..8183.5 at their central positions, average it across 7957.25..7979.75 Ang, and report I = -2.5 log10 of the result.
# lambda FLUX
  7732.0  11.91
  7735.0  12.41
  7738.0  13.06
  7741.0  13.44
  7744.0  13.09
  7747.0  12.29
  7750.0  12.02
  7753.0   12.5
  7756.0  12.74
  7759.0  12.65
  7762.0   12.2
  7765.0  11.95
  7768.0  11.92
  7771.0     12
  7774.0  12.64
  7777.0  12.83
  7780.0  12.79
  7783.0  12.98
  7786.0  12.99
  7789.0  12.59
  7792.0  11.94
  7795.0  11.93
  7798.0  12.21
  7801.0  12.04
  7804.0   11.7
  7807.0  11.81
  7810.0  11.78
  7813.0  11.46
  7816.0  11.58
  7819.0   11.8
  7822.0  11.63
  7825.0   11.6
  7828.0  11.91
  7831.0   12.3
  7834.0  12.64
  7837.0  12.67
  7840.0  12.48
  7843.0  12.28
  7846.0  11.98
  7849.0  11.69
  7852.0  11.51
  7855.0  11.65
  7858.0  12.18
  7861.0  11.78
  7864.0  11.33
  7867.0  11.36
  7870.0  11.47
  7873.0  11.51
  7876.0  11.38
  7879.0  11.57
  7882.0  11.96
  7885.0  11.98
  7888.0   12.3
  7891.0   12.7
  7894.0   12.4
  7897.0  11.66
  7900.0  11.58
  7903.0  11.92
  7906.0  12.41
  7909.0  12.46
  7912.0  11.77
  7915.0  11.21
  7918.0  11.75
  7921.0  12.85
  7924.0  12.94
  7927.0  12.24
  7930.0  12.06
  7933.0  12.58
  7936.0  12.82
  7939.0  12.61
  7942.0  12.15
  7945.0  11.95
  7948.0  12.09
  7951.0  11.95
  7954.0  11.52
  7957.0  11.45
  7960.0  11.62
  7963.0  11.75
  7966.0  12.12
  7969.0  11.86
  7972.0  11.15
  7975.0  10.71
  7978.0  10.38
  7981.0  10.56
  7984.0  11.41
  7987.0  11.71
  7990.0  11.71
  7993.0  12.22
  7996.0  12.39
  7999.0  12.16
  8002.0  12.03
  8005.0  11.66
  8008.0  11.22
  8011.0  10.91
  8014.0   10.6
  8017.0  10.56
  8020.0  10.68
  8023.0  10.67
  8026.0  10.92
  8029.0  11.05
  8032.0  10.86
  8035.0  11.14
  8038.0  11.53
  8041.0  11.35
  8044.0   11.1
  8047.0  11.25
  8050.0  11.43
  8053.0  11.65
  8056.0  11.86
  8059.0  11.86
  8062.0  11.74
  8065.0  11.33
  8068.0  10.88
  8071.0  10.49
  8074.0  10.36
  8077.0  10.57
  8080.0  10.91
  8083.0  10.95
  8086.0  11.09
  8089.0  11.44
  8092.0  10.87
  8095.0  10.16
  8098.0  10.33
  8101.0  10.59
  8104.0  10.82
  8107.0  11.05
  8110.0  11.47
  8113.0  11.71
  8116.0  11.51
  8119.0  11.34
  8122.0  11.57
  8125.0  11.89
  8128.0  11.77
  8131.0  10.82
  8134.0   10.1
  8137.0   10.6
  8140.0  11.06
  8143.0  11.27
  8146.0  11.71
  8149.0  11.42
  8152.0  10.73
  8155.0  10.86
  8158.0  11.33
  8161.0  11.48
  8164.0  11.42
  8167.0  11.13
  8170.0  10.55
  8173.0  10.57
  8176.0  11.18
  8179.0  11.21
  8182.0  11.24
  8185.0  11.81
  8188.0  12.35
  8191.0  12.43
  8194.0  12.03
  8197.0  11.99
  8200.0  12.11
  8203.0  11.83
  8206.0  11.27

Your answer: 0.053 mag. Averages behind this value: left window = 12.2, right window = 11.2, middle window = 11.4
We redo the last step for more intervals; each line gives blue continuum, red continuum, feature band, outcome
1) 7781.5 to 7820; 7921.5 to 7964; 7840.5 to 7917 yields 0.02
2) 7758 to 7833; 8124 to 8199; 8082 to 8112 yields 0.06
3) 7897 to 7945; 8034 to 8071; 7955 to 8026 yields 0.04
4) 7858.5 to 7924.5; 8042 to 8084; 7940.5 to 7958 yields -0.02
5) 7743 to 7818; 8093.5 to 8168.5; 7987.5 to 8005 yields -0.04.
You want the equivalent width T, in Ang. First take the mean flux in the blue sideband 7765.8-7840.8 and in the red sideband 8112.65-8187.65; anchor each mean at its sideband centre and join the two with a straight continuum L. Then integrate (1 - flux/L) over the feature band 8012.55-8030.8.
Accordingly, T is 1.3 Ang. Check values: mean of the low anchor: 12.2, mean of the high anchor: 11.2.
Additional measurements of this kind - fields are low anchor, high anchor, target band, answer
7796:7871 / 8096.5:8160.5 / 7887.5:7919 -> -0.8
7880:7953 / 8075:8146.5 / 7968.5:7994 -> 1.2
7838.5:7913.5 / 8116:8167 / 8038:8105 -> 2.0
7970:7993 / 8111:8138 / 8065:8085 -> 0.9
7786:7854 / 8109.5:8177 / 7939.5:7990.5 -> 0.4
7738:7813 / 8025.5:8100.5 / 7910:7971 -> -2.3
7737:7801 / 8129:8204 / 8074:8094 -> 1.2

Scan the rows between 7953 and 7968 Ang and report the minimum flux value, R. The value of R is 11.45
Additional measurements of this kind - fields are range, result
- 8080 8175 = 10.1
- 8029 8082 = 10.36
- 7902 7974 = 11.15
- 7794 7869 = 11.33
